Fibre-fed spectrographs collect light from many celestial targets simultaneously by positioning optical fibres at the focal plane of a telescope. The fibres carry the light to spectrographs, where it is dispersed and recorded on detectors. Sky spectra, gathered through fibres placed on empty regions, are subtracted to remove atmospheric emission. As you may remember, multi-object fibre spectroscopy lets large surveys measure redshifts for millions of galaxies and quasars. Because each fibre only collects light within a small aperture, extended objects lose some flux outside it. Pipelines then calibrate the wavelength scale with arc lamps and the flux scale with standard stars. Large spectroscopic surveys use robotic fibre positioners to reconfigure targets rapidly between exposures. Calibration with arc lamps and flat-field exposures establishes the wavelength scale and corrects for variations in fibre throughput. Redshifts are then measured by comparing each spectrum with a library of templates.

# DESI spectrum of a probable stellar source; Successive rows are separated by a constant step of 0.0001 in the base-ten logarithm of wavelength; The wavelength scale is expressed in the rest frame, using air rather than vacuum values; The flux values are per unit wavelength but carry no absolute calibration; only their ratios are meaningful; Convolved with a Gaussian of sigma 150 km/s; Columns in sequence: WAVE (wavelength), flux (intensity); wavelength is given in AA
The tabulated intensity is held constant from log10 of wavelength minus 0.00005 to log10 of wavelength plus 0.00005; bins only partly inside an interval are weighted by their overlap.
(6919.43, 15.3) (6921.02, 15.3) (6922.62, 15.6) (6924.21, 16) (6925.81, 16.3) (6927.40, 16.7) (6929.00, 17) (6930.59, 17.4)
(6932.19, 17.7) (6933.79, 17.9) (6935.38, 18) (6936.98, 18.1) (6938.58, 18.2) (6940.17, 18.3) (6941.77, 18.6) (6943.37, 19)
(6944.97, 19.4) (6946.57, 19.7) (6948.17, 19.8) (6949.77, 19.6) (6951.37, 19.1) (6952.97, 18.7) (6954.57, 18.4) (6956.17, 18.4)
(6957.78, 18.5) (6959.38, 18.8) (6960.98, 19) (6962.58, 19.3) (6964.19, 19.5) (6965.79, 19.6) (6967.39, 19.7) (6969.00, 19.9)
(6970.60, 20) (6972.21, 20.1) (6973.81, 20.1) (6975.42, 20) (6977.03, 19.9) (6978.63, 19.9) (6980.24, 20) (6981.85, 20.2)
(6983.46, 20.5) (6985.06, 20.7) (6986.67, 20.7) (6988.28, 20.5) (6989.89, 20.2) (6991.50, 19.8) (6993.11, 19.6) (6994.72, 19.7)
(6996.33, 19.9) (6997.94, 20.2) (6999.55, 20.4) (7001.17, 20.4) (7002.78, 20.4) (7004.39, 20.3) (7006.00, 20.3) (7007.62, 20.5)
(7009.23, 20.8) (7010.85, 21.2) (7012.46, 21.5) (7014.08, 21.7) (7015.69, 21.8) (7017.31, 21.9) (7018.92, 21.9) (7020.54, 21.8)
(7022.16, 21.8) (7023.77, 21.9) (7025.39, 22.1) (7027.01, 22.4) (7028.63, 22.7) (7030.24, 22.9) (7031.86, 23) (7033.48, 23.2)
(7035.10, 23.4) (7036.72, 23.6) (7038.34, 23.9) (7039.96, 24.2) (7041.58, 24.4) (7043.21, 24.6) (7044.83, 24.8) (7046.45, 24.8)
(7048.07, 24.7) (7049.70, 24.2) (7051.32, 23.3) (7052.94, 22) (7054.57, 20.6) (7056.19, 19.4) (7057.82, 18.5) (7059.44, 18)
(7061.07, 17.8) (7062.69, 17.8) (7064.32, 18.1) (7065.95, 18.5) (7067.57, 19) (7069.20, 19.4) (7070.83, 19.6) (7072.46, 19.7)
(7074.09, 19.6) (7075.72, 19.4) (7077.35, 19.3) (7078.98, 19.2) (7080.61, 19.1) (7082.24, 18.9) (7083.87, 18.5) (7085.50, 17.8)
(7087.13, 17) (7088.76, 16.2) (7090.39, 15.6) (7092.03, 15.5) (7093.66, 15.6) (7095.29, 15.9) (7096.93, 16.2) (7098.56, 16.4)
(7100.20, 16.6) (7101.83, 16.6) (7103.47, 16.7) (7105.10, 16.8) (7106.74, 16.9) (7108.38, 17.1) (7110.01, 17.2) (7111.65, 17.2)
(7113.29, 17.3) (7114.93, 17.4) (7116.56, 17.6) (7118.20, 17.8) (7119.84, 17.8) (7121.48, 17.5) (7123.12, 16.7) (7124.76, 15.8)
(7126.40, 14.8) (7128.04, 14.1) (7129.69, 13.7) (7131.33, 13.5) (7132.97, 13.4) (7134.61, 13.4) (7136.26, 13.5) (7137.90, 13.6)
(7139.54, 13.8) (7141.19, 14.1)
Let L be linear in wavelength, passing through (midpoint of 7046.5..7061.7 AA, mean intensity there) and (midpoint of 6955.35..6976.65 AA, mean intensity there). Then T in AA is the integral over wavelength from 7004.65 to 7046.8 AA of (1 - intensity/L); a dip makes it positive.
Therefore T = -3.9 AA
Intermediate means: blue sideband 19.5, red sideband 21.2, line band 22.5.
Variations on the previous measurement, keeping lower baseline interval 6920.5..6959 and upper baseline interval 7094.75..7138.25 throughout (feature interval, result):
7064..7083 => -3.1 AA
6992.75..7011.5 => -3.3 AA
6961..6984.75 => -3.0 AA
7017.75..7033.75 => -5.0 AA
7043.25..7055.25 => -4.9 AA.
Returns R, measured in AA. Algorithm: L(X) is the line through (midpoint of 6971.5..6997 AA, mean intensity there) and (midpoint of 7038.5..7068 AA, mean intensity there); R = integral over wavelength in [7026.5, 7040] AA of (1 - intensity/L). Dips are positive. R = -1.4 AA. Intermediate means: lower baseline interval 20.1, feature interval 23.2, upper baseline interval 21.5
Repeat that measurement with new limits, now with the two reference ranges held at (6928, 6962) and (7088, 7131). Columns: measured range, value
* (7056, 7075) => -2.0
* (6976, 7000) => -2.9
